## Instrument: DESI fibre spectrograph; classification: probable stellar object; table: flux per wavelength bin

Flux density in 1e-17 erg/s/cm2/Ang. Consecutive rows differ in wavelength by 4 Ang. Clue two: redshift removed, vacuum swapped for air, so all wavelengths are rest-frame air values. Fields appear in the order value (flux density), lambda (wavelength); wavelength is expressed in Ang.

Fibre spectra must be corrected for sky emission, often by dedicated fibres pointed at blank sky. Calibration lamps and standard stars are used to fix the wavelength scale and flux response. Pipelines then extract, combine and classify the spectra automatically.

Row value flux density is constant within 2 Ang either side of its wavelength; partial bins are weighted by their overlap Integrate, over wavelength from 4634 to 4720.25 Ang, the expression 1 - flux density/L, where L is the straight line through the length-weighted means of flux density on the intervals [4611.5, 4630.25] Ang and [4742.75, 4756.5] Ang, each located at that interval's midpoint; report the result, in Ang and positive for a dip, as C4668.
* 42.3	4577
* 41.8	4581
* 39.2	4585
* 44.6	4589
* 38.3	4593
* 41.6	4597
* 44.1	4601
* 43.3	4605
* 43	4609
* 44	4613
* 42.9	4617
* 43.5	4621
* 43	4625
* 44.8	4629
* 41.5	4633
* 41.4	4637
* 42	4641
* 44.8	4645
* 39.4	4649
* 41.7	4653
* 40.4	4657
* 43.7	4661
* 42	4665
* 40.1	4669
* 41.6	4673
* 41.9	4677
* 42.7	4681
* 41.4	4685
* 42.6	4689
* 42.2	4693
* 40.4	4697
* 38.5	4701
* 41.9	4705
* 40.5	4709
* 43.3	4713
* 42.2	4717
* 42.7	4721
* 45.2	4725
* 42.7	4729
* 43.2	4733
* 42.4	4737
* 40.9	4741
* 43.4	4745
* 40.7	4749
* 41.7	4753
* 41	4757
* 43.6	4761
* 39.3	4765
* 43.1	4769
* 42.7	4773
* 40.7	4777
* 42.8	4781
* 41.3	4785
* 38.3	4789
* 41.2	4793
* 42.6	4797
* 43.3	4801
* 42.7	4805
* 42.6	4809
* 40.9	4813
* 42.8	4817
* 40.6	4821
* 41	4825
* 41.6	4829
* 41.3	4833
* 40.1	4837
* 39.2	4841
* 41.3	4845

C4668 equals 2.3 Ang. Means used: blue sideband 43.6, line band 41.7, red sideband 41.8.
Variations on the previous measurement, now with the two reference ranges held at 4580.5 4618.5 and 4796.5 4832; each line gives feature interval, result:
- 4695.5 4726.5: 0.23 Ang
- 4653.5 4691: 0.32 Ang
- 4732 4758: 0.12 Ang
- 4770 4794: 0.44 Ang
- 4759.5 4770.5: 0.04 Ang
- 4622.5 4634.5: -0.27 Ang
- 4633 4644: 0.07 Ang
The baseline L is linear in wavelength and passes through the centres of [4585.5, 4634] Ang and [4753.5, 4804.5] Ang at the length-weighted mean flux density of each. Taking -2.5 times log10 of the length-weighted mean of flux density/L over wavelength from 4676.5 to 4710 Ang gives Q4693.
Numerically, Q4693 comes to 0.02 mag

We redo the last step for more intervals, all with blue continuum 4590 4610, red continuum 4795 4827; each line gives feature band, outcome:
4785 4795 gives 0.053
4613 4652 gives -0.013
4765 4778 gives 0.006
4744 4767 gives 0.014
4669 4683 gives 0.008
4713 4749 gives -0.017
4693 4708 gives 0.041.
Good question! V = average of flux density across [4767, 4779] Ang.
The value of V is 42.2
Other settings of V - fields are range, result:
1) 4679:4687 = 42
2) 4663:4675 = 41.2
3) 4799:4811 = 42.9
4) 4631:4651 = 41.8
